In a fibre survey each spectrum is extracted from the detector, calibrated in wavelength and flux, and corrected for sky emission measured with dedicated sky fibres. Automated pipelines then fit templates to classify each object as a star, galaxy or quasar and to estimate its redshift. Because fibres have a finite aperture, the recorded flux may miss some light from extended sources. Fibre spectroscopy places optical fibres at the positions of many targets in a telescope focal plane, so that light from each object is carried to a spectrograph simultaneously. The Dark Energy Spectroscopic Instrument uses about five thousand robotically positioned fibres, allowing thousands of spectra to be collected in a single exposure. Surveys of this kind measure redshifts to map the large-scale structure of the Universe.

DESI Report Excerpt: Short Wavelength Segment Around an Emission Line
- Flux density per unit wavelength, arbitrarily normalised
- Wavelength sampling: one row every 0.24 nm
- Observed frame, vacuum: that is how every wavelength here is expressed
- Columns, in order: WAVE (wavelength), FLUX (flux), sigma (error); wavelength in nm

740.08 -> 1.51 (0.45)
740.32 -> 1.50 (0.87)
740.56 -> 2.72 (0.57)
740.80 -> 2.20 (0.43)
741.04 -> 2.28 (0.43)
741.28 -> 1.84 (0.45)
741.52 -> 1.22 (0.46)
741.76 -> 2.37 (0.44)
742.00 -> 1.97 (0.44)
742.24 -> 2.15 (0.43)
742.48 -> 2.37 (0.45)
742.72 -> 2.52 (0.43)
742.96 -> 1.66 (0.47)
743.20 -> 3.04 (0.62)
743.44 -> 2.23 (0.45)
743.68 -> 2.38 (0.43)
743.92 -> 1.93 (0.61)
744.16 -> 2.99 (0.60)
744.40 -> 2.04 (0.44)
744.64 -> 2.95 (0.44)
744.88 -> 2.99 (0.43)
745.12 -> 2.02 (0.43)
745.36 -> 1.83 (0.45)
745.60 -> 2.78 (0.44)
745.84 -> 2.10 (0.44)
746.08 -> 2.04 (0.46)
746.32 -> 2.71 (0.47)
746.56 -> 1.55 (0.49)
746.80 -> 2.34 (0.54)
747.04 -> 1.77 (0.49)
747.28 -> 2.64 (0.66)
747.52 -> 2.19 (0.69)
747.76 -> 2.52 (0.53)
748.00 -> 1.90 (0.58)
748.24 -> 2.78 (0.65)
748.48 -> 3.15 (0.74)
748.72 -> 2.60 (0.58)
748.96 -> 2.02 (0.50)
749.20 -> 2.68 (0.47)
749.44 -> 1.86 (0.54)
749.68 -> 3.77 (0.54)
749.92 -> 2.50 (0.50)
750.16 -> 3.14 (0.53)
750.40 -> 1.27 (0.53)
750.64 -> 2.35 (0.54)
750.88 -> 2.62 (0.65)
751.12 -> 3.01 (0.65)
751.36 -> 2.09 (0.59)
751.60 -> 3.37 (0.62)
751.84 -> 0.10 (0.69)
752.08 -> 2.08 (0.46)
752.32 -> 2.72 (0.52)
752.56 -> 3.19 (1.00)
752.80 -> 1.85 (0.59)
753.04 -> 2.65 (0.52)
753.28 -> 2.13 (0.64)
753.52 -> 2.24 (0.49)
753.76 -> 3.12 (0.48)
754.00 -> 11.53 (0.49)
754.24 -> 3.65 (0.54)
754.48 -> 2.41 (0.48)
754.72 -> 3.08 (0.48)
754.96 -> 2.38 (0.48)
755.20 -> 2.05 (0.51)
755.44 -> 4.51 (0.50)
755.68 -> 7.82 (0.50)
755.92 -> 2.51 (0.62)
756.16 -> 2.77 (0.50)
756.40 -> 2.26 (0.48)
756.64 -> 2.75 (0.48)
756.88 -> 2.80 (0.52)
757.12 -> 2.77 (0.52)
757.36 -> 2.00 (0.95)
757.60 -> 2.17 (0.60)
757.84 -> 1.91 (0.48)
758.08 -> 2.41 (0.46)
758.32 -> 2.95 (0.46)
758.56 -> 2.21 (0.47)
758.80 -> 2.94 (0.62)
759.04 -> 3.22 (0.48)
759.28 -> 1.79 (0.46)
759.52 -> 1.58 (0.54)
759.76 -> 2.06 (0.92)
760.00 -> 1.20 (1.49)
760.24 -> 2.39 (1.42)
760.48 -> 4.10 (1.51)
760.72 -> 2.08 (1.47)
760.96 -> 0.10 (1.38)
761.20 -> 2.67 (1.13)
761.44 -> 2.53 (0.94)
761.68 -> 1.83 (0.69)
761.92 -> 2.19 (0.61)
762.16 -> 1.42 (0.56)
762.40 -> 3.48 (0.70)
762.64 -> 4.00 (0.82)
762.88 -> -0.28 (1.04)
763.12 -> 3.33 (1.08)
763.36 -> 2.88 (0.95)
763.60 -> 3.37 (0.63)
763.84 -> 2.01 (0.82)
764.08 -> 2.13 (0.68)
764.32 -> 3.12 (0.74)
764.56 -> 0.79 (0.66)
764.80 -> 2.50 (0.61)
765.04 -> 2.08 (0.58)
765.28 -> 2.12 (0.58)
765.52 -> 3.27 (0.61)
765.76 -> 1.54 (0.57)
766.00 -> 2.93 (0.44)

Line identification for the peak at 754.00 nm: [S II] 6716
